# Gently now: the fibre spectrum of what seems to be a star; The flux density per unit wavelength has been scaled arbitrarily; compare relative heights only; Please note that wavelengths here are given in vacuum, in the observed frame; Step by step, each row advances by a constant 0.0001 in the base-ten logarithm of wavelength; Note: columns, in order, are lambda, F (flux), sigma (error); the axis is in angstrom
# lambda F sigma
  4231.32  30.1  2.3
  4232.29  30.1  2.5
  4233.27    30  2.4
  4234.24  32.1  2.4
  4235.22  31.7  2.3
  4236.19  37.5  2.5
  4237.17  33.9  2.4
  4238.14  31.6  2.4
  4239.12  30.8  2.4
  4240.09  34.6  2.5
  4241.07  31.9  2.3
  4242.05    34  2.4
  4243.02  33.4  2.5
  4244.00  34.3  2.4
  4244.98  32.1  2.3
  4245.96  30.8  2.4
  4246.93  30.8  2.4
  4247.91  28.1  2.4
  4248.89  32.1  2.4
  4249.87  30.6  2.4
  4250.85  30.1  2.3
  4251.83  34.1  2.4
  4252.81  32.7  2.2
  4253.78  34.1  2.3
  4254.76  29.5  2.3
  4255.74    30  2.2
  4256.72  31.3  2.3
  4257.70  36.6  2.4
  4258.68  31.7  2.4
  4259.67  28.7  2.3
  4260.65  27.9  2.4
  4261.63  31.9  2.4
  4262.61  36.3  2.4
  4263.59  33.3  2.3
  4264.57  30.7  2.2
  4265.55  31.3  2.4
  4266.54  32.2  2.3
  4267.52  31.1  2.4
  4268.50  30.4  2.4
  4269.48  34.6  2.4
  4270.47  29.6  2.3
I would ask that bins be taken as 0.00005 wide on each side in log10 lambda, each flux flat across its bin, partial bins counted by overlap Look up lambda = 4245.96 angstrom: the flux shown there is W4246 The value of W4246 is 30.8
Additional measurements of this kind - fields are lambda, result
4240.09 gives 34.6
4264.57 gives 30.7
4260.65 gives 27.9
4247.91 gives 28.1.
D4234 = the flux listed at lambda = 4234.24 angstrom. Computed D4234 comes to 32.1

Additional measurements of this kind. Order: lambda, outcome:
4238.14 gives 31.6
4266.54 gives 32.2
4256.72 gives 31.3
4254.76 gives 29.5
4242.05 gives 34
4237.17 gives 33.9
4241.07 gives 31.9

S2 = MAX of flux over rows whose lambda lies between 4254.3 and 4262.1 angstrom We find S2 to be 36.6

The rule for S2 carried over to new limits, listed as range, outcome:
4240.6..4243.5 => 34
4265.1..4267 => 32.2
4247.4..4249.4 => 32.1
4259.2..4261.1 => 28.7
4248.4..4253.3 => 34.1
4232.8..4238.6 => 37.5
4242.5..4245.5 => 34.3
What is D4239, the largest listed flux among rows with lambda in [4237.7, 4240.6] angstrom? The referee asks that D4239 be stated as 34.6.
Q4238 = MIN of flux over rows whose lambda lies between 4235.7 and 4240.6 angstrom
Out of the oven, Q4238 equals 30.8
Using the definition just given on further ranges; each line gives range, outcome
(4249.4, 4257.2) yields 29.5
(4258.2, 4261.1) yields 27.9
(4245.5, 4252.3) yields 28.1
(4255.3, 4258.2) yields 30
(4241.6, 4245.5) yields 32.1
